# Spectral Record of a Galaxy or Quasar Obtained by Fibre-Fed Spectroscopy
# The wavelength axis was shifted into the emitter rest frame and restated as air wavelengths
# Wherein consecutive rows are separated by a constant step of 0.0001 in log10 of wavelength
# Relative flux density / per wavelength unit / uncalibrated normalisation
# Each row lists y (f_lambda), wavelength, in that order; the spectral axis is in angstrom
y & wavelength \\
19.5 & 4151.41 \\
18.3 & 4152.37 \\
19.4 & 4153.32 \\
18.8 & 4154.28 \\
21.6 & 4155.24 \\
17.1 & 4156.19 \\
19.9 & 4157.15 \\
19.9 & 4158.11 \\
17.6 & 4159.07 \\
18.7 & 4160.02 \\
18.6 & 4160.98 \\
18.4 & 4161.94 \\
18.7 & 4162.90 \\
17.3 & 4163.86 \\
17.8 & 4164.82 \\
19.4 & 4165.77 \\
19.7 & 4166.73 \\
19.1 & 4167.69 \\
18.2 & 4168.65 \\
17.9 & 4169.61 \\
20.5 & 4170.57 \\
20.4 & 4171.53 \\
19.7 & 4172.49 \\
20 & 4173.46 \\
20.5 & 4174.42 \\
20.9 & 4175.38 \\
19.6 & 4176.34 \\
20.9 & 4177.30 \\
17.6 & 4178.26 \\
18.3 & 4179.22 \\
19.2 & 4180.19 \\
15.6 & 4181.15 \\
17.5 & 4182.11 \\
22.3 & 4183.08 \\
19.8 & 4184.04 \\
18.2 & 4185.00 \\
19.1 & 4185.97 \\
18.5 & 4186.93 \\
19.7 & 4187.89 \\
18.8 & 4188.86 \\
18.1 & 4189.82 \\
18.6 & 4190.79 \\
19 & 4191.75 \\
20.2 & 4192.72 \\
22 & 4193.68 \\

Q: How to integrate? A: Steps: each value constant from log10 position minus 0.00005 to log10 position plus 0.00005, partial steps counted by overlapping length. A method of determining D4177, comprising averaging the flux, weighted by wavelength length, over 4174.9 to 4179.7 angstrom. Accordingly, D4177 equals 19.5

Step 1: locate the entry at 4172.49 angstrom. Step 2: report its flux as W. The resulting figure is 19.7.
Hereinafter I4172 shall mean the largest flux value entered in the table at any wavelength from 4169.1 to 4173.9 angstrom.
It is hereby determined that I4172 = 20.5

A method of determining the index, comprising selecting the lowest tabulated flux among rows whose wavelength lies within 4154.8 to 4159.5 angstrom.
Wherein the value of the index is 17.1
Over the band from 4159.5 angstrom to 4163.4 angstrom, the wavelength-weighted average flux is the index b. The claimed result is 18.6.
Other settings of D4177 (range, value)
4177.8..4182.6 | 17.6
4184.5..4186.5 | 18.7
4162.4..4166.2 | 18.3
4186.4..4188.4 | 19.1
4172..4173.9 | 19.8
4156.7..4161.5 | 18.9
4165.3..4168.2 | 19.4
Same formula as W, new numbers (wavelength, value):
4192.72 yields 20.2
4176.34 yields 19.6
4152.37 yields 18.3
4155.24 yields 21.6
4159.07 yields 17.6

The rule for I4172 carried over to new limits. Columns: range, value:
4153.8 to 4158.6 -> 21.6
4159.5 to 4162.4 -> 18.7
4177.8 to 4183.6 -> 22.3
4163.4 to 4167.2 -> 19.7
